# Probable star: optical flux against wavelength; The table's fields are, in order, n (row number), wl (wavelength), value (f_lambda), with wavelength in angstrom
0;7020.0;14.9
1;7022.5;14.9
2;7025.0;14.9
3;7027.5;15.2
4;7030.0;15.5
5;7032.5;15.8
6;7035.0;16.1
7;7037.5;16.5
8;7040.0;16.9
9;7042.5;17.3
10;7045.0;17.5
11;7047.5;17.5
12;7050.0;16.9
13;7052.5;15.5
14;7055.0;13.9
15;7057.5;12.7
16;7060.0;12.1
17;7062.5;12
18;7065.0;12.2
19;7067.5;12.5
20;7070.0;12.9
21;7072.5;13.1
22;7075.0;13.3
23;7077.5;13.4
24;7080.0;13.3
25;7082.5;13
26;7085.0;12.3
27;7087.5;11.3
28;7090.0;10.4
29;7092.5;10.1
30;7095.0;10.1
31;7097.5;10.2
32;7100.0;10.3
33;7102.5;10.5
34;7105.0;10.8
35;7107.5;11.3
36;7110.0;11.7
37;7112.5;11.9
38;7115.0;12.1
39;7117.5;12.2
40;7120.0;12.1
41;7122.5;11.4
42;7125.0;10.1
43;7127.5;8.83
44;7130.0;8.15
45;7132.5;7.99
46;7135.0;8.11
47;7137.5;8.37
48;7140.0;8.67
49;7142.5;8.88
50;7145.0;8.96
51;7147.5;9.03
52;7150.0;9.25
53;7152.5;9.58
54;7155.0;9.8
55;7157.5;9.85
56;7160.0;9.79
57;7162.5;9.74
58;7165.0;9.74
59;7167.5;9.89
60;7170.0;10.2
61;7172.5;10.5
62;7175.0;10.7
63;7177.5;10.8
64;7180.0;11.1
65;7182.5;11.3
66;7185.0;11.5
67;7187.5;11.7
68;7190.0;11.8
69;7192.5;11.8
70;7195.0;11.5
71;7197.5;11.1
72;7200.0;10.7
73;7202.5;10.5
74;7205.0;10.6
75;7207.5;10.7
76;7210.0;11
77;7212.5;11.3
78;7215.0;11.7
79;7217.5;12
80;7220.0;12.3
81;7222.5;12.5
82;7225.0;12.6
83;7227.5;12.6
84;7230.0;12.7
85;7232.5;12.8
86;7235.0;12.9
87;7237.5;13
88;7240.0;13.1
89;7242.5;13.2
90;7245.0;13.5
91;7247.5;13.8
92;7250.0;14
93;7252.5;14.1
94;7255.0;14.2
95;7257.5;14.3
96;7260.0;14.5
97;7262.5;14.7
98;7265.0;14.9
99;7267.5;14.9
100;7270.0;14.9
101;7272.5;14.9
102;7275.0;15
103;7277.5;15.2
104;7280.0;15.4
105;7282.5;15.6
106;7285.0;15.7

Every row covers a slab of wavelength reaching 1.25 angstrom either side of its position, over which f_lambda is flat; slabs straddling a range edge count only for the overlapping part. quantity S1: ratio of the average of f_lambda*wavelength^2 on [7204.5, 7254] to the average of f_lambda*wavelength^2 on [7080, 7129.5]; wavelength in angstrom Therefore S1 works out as 1.17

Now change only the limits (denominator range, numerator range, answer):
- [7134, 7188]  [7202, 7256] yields 1.29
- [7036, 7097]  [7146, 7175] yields 0.74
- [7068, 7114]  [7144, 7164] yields 0.83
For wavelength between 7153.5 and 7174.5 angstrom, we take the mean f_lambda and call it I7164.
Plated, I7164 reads 9.96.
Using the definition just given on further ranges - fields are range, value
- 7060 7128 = 11.6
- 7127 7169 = 9.11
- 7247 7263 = 14.2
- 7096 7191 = 10.2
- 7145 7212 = 10.5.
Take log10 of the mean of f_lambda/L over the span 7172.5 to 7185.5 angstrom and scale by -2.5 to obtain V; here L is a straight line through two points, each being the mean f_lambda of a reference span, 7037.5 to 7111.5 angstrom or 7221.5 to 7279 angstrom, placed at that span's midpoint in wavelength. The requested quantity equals 0.22 mag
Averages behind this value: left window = 13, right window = 13.9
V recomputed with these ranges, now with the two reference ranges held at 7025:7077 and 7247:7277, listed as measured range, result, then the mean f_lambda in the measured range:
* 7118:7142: 0.49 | 9.38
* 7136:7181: 0.45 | 9.7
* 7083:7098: 0.33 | 10.9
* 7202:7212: 0.33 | 10.8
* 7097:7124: 0.28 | 11.3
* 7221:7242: 0.14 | 12.8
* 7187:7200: 0.26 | 11.5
